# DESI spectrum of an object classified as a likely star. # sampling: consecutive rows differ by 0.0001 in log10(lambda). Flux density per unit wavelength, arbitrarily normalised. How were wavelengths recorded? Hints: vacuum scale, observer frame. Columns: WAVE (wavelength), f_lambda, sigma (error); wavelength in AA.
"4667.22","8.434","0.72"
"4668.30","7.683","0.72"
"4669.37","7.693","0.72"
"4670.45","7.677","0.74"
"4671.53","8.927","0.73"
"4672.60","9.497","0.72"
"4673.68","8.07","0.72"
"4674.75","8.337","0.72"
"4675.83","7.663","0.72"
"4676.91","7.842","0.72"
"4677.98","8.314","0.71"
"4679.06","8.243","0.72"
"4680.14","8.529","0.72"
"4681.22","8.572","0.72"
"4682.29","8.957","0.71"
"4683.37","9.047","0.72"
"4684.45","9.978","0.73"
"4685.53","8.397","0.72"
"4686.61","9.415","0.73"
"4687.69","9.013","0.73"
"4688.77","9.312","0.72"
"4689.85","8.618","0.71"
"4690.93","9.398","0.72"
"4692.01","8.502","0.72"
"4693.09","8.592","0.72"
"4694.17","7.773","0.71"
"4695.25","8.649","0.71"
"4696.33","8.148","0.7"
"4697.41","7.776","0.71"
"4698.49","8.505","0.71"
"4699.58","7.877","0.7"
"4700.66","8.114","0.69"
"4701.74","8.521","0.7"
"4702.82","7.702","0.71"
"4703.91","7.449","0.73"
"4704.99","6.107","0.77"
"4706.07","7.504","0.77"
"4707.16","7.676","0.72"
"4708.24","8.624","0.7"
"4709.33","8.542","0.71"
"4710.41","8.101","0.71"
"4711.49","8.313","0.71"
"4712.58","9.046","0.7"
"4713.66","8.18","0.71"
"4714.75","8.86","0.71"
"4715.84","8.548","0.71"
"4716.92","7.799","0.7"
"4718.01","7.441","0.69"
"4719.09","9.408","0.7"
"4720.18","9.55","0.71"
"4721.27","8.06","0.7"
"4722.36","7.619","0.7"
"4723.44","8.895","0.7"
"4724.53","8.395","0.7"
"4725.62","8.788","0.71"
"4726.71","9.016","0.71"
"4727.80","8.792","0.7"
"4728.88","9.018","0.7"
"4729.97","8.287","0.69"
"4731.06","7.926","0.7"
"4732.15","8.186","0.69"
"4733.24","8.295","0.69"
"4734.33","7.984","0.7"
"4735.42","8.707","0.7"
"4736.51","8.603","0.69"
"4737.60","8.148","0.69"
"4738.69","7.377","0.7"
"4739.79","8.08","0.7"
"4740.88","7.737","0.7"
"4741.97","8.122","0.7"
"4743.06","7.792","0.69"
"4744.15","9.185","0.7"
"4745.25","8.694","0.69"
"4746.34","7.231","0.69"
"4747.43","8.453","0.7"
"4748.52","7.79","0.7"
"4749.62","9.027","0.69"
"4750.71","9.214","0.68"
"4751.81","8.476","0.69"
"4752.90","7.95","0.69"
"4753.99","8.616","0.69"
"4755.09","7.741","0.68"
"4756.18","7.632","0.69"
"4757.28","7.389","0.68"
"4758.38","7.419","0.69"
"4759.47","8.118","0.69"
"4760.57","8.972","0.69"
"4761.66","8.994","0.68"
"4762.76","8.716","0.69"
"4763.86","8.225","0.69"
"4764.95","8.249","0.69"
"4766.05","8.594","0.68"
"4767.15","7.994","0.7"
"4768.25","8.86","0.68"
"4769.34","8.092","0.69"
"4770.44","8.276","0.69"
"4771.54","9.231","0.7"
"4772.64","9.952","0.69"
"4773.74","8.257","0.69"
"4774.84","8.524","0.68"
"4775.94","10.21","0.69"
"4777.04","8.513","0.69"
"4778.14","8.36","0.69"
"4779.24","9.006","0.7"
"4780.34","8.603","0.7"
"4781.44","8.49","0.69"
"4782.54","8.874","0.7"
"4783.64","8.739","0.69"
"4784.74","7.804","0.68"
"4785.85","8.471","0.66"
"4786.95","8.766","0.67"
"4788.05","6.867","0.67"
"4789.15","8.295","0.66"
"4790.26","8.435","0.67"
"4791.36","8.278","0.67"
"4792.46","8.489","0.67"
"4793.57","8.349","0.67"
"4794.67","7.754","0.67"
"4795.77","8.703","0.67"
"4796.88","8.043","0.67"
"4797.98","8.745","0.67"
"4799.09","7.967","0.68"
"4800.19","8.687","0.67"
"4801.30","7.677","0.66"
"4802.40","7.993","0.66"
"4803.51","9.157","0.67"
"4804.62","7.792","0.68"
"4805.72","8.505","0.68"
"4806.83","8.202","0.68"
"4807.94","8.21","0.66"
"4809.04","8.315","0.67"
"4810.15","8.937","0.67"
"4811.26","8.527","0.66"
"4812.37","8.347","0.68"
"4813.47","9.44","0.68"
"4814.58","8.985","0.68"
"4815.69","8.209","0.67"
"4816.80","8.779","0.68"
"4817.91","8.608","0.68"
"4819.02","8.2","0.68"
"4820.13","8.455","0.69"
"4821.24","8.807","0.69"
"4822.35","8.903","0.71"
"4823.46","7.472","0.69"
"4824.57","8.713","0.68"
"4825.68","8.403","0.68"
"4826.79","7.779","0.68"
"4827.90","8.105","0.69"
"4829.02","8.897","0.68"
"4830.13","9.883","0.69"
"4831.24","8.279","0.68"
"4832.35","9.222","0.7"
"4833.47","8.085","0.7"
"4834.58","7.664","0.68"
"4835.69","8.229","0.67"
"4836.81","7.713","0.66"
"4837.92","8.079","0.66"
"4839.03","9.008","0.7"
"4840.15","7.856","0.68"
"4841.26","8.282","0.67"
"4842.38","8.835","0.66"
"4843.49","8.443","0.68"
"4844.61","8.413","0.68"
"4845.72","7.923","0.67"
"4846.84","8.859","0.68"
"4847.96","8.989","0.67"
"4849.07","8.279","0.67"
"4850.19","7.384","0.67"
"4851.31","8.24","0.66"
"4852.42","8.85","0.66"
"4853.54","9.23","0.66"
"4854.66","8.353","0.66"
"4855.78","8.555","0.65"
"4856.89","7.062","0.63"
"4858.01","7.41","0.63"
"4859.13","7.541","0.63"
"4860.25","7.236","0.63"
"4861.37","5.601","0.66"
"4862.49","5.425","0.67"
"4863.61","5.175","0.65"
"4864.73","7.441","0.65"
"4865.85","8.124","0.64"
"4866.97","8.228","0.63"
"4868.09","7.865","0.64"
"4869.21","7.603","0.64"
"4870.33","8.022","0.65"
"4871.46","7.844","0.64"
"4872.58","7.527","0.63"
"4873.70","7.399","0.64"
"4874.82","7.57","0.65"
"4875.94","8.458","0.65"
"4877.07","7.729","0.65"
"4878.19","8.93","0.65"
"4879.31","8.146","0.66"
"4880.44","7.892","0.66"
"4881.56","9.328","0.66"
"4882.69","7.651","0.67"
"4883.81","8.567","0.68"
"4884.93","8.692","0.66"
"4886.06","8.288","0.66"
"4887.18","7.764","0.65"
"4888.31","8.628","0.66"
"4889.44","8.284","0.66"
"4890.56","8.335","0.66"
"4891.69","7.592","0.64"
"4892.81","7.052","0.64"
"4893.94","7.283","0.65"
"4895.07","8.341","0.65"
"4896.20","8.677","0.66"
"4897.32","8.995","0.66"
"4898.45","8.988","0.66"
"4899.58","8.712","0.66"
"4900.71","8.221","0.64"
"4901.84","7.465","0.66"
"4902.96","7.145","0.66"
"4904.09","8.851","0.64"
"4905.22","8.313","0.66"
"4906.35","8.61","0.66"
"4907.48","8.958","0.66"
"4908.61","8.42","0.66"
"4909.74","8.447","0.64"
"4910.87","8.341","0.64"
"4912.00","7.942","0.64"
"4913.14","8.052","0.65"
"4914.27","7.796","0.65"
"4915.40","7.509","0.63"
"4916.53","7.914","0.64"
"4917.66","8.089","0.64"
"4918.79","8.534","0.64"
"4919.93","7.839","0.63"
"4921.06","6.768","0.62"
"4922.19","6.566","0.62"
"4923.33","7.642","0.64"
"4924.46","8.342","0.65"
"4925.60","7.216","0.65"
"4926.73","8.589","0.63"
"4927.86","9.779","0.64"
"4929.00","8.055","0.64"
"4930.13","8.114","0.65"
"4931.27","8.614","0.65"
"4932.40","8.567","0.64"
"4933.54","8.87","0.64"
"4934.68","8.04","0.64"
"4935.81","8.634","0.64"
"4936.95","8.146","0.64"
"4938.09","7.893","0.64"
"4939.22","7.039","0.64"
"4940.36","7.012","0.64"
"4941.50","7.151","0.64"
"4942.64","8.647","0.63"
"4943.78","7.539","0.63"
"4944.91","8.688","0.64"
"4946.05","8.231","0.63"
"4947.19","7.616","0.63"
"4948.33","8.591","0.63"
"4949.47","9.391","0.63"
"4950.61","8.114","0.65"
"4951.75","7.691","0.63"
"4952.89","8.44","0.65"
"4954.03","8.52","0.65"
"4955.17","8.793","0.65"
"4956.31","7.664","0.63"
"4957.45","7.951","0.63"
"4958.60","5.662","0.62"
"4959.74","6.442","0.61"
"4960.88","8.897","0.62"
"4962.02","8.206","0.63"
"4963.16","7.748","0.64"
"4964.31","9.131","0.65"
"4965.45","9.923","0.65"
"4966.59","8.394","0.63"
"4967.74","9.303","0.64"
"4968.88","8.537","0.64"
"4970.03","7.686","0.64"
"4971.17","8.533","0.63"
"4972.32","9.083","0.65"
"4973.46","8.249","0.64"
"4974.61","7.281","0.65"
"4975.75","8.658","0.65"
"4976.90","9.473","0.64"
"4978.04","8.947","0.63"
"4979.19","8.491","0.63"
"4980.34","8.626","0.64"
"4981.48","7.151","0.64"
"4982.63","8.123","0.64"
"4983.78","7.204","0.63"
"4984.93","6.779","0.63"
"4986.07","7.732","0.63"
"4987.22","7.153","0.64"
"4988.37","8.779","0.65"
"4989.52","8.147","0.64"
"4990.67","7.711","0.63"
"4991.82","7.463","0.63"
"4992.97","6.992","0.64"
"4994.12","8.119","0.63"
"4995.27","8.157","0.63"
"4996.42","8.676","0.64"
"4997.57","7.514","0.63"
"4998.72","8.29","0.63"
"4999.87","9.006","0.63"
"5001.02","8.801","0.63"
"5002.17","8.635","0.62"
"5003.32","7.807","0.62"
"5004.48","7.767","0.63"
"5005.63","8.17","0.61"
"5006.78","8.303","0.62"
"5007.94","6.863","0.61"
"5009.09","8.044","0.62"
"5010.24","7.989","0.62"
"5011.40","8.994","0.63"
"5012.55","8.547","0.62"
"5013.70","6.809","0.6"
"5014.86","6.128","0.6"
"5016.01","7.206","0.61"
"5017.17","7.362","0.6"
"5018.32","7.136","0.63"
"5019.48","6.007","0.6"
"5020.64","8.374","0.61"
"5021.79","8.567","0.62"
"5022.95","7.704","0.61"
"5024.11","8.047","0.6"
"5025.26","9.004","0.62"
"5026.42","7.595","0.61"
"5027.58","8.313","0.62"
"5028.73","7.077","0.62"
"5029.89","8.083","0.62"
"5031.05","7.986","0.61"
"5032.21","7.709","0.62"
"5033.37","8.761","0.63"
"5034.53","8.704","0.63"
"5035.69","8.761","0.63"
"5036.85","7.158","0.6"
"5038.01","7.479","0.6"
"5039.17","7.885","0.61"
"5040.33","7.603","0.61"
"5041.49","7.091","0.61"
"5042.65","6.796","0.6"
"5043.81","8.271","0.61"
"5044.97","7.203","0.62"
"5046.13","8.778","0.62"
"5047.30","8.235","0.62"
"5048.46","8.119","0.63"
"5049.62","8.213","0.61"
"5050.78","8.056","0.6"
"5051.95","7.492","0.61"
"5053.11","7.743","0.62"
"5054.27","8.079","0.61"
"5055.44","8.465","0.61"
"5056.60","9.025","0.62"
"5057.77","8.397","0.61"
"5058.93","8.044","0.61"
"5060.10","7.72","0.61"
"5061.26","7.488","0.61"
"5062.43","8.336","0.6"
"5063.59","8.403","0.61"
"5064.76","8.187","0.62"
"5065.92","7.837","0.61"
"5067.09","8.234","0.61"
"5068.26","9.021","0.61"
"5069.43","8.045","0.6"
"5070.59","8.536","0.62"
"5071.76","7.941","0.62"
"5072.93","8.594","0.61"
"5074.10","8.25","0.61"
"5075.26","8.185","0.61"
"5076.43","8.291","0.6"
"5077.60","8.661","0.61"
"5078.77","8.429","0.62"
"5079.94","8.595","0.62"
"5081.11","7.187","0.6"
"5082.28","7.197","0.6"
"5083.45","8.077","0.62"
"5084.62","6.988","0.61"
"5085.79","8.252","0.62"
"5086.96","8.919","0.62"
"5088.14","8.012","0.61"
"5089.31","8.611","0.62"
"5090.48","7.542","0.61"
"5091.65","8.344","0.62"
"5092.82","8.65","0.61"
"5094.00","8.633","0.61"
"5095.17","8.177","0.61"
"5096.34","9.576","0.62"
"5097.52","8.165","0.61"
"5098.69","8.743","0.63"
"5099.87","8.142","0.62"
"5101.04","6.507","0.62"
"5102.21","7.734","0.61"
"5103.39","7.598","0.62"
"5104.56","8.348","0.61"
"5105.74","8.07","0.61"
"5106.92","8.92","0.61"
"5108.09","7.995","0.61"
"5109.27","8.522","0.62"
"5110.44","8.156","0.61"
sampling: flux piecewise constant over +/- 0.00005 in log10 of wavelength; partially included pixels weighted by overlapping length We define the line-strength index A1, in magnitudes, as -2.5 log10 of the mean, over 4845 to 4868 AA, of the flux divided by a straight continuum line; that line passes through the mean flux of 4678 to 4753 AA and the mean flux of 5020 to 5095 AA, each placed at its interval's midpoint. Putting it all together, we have 0.08 mag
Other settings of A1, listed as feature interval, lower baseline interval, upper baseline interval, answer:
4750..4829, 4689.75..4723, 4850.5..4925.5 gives -0.04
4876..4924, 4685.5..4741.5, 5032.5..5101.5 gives 0.01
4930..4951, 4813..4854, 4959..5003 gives 0.02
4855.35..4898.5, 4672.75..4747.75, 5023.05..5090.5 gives 0.05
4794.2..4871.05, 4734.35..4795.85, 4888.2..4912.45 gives 0.02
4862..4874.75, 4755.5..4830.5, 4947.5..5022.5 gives 0.13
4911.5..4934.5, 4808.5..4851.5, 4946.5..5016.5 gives 0.02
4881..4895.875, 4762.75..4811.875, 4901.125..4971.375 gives 0.01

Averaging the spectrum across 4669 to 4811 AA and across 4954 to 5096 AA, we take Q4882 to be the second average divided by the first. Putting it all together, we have 1.0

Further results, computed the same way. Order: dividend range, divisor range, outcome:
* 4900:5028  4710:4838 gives 0.96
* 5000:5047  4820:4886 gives 0.97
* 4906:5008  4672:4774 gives 0.97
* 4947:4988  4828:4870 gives 1.02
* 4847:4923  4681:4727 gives 0.94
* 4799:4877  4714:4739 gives 0.97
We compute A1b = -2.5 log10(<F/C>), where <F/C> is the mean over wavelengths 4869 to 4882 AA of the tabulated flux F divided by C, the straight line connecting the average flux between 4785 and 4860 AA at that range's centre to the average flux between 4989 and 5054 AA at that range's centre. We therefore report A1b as 0.025 mag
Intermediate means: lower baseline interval 8.35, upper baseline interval 7.88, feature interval 8.04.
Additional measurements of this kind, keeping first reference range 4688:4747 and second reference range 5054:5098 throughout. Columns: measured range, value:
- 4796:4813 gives -0.010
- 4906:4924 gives 0.041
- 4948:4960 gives 0.040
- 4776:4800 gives -0.016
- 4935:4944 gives 0.066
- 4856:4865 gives 0.235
